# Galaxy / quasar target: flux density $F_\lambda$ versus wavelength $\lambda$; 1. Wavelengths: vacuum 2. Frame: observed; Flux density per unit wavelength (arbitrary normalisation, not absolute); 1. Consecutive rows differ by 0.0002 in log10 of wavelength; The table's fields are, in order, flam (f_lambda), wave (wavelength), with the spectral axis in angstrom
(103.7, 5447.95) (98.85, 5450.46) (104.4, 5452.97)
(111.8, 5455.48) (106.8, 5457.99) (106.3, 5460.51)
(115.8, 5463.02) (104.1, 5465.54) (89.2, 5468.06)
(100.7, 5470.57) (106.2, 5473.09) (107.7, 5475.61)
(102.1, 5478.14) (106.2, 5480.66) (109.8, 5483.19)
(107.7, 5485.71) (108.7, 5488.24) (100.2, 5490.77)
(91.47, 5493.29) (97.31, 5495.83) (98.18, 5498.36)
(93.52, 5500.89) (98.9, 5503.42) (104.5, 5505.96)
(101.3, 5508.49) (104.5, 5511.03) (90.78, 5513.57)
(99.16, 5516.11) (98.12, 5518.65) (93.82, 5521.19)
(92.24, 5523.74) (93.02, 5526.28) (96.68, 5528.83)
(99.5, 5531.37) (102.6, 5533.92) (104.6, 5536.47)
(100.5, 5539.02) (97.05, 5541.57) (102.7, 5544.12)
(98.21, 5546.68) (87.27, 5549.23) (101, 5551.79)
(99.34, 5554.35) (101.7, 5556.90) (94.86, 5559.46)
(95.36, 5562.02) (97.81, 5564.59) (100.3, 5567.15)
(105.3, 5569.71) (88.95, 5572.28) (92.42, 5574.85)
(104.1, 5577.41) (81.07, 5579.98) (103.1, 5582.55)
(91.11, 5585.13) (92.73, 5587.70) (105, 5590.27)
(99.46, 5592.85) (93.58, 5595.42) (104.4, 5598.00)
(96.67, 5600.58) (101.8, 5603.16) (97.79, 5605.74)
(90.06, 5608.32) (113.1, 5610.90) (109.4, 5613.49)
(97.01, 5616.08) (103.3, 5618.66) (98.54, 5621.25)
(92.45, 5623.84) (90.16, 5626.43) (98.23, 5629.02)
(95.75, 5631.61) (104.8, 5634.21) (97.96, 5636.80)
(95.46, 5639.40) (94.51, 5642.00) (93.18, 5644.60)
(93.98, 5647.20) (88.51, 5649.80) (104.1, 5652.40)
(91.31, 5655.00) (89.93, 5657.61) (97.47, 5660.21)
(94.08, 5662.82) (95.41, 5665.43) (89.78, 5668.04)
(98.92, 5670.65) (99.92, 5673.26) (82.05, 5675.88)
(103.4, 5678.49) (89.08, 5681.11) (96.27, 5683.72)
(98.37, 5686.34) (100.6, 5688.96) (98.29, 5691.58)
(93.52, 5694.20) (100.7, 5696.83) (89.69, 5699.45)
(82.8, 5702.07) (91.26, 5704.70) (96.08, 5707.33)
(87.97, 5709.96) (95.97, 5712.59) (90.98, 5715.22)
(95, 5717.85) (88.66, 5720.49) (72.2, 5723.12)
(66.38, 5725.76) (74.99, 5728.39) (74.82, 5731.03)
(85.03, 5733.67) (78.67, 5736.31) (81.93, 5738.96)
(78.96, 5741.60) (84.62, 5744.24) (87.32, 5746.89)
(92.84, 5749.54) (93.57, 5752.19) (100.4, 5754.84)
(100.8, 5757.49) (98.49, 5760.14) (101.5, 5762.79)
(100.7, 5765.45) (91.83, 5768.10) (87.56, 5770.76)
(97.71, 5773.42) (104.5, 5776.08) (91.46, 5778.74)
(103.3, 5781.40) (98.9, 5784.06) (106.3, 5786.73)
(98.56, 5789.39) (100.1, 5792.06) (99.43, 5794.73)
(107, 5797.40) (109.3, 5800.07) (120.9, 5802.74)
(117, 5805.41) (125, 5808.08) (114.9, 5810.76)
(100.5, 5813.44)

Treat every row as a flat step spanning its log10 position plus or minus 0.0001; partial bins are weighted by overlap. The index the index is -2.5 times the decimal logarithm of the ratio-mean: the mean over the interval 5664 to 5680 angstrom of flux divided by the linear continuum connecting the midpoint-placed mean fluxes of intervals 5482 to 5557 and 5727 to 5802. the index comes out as 0.01 mag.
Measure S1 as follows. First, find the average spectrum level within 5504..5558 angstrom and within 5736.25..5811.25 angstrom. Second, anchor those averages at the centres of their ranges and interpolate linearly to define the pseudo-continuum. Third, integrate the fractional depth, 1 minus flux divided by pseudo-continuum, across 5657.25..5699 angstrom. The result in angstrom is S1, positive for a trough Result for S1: 1.5 angstrom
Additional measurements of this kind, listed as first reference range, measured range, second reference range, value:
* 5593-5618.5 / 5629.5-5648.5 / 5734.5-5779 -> 0.4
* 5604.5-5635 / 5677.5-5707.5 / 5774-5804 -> 1.8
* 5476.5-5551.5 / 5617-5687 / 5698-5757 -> -3.5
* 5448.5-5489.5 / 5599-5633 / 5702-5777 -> -0.8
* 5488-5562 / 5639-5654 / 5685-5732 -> -0.5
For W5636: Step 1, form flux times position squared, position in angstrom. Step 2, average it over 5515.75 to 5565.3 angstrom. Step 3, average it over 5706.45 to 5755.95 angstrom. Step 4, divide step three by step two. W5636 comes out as 0.9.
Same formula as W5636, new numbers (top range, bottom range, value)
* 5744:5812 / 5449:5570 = 1.11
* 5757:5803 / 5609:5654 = 1.08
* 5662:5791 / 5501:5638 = 0.99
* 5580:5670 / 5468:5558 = 1.01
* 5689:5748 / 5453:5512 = 0.91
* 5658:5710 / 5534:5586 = 1.01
